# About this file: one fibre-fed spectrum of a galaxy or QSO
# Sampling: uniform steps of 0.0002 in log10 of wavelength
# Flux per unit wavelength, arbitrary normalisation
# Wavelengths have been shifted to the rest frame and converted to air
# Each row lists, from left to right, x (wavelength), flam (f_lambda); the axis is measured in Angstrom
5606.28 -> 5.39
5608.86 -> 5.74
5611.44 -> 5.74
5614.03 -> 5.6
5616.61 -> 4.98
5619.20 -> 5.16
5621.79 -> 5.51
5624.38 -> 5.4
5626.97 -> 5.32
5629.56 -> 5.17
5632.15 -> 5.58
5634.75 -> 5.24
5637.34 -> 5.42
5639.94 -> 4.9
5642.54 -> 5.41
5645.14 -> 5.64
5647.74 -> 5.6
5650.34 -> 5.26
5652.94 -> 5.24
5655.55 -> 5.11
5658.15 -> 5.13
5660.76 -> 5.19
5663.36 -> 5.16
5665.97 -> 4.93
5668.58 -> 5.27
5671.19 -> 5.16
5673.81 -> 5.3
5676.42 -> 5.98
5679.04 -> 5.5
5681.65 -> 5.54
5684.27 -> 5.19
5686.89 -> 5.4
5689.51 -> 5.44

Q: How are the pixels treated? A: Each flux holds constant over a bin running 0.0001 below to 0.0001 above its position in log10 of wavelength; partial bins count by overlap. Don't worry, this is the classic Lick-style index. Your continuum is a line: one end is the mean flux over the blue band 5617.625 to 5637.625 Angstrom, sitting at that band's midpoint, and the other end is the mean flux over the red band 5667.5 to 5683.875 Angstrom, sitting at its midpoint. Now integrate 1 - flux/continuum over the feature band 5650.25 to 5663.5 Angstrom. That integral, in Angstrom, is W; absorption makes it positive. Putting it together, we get 0.56 Angstrom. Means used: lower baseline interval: 5.34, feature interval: 5.18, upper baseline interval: 5.44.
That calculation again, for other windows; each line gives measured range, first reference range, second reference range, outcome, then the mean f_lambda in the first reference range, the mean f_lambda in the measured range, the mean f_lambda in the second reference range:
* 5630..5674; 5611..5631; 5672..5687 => 1.23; 5.35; 5.26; 5.48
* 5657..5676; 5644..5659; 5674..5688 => 0.77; 5.33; 5.2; 5.51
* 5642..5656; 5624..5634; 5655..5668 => -0.49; 5.36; 5.39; 5.12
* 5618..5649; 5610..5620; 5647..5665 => -0.29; 5.39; 5.36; 5.23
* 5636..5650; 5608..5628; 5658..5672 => -0.29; 5.43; 5.38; 5.14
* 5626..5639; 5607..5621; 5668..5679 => 0.26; 5.44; 5.33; 5.44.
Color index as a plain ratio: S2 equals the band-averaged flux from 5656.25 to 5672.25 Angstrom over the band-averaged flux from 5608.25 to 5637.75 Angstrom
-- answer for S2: 1.0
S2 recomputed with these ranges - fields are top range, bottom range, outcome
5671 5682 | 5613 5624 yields 1.04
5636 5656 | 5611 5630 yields 1.00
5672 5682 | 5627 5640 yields 1.05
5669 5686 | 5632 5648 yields 1.01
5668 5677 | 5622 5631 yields 1.01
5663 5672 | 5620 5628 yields 0.95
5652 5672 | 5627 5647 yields 0.96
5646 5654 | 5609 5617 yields 0.97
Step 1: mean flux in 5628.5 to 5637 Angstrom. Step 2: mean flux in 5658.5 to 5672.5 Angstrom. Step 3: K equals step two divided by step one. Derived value 0.96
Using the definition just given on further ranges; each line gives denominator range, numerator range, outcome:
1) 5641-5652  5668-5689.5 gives 0.99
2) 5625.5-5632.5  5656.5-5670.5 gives 0.96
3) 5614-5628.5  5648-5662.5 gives 0.98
